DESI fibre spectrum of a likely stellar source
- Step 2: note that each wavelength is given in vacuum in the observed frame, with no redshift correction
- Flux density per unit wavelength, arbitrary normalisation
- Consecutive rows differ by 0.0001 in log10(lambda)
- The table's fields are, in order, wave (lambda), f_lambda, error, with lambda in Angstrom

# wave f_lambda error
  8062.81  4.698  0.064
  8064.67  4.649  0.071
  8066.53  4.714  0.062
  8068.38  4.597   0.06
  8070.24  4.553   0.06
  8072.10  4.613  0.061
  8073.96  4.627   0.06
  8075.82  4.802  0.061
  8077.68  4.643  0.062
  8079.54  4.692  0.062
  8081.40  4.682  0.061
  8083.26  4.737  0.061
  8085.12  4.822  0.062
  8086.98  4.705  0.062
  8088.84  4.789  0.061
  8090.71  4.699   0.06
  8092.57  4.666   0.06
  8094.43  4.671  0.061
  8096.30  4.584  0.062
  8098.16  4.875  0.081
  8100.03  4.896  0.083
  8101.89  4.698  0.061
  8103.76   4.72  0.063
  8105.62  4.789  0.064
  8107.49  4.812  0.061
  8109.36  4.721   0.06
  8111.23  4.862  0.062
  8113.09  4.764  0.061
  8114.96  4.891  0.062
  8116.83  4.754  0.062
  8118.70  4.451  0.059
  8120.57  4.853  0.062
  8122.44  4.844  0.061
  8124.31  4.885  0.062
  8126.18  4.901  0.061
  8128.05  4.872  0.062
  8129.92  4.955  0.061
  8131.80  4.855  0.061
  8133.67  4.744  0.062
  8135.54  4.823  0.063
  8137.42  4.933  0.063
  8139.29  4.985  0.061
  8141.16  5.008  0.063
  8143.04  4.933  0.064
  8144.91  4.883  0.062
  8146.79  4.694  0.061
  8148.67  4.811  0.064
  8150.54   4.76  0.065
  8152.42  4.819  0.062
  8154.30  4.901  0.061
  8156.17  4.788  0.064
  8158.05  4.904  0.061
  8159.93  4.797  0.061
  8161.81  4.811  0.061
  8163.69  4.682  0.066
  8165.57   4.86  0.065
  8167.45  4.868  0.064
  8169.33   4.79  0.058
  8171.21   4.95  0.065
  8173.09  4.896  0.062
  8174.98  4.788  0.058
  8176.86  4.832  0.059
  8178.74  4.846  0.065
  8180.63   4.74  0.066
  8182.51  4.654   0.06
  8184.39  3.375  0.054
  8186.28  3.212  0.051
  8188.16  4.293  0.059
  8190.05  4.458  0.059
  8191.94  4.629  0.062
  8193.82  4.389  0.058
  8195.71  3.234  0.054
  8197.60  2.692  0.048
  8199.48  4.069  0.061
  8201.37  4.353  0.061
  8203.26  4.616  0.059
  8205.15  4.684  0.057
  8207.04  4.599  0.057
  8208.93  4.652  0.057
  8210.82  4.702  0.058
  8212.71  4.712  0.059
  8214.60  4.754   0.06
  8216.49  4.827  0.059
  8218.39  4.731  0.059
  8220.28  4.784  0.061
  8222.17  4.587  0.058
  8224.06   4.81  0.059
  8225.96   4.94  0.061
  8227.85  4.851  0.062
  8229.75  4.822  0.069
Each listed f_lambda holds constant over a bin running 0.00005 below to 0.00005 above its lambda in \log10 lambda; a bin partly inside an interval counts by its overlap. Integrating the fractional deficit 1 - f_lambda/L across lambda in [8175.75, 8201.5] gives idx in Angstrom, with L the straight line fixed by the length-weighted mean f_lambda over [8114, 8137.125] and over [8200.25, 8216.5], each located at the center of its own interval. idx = 3.08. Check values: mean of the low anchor 4.82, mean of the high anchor 4.64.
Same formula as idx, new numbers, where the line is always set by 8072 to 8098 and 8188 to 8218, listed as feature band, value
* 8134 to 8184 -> -3.7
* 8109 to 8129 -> -0.9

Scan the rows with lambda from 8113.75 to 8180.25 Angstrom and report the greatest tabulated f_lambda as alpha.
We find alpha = 5.008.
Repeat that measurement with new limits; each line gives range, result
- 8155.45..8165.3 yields 4.904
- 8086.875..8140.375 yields 4.985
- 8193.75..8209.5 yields 4.684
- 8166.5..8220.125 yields 4.95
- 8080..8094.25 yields 4.822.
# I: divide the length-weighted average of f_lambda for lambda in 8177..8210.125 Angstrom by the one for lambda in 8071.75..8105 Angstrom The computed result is 0.9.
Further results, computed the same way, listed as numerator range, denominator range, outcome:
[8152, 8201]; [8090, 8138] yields 0.93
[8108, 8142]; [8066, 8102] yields 1.03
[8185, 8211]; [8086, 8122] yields 0.88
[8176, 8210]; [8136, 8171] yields 0.87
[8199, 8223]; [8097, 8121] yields 0.97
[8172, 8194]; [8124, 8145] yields 0.90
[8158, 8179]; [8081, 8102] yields 1.02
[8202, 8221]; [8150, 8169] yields 0.97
